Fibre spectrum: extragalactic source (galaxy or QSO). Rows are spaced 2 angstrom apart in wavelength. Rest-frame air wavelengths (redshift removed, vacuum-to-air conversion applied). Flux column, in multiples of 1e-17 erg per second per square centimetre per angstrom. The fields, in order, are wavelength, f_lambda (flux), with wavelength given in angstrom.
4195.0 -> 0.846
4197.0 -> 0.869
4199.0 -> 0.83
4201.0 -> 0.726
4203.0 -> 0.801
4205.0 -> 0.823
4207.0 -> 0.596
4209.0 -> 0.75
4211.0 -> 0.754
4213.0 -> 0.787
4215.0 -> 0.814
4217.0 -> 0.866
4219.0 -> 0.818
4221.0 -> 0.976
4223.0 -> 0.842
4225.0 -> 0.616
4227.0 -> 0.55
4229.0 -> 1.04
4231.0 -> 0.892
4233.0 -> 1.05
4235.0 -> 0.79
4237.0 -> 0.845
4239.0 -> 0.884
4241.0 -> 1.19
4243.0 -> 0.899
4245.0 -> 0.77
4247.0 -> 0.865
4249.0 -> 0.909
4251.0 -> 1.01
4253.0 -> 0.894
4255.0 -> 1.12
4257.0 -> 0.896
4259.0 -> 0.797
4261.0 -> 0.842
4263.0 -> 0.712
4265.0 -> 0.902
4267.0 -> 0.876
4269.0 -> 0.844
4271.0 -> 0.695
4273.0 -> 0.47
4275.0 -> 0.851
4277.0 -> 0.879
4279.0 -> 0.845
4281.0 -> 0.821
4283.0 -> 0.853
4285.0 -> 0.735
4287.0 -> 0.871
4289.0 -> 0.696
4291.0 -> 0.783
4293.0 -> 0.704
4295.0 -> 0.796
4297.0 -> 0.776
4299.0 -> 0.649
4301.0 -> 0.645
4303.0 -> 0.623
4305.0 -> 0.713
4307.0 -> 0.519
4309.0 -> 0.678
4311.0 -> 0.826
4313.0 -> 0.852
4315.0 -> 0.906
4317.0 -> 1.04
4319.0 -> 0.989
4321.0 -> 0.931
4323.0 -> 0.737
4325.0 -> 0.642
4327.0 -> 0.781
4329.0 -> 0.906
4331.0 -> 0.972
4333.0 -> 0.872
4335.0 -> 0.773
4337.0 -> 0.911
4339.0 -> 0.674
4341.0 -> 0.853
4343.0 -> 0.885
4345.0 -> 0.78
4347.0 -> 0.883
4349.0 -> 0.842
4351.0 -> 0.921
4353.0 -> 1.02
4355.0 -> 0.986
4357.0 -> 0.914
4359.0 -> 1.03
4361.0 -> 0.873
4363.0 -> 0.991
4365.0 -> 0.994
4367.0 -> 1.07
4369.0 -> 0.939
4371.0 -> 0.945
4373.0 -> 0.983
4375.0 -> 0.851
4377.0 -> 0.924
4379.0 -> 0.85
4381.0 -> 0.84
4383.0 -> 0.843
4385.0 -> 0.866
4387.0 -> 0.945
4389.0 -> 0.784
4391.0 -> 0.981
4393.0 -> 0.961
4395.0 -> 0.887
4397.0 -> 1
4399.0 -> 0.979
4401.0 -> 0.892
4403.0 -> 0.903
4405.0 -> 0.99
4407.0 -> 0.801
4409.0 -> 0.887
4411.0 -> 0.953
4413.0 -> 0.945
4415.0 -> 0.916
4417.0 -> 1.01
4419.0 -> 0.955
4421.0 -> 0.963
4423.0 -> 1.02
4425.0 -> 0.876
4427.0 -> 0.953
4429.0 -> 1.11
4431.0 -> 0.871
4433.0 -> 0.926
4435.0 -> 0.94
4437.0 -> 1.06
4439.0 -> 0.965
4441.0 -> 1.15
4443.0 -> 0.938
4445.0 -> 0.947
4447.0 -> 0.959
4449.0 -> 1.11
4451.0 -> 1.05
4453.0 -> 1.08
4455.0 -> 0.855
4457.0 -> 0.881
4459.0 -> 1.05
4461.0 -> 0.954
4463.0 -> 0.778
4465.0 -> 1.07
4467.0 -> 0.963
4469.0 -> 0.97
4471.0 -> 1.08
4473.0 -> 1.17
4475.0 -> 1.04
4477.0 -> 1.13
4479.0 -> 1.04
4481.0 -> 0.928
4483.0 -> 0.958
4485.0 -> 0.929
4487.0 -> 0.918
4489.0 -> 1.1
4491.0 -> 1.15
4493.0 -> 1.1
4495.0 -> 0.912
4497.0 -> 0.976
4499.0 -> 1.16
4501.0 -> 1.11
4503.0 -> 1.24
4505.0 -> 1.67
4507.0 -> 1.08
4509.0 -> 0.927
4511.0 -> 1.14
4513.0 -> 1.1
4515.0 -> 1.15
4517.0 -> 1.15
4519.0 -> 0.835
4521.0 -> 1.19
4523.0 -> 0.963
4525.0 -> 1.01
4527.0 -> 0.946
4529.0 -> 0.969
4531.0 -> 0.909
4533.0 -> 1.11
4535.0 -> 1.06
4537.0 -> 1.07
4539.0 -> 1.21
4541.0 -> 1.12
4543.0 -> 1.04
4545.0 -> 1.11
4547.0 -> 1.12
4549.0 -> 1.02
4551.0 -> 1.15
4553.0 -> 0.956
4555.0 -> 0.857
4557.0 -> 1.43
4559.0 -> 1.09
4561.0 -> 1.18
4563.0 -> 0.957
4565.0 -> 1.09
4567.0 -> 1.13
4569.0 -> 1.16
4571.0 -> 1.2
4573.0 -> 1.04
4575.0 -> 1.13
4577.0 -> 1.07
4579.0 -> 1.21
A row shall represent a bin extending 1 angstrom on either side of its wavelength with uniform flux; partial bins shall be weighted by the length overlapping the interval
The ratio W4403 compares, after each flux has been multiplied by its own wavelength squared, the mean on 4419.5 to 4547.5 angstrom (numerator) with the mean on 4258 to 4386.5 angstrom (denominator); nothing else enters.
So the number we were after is 1.3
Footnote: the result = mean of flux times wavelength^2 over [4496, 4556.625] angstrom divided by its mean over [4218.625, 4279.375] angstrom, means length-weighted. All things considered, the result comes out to 1.43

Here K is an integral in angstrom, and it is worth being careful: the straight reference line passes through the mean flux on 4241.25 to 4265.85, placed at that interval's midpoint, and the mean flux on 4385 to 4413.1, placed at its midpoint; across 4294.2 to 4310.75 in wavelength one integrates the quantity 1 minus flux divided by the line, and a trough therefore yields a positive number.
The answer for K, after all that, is 4.1 angstrom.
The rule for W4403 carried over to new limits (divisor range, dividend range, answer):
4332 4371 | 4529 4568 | 1.30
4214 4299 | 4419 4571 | 1.39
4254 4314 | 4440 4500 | 1.42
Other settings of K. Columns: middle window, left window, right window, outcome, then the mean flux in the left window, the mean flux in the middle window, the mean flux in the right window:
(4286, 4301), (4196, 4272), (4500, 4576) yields 2.5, 0.846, 0.746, 1.1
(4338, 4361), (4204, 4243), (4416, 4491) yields 0.9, 0.838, 0.889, 0.994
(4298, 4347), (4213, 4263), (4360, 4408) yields 5.6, 0.877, 0.8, 0.921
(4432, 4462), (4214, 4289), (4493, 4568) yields 0.7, 0.85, 0.991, 1.08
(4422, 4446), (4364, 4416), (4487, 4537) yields -0.1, 0.92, 0.98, 1.08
